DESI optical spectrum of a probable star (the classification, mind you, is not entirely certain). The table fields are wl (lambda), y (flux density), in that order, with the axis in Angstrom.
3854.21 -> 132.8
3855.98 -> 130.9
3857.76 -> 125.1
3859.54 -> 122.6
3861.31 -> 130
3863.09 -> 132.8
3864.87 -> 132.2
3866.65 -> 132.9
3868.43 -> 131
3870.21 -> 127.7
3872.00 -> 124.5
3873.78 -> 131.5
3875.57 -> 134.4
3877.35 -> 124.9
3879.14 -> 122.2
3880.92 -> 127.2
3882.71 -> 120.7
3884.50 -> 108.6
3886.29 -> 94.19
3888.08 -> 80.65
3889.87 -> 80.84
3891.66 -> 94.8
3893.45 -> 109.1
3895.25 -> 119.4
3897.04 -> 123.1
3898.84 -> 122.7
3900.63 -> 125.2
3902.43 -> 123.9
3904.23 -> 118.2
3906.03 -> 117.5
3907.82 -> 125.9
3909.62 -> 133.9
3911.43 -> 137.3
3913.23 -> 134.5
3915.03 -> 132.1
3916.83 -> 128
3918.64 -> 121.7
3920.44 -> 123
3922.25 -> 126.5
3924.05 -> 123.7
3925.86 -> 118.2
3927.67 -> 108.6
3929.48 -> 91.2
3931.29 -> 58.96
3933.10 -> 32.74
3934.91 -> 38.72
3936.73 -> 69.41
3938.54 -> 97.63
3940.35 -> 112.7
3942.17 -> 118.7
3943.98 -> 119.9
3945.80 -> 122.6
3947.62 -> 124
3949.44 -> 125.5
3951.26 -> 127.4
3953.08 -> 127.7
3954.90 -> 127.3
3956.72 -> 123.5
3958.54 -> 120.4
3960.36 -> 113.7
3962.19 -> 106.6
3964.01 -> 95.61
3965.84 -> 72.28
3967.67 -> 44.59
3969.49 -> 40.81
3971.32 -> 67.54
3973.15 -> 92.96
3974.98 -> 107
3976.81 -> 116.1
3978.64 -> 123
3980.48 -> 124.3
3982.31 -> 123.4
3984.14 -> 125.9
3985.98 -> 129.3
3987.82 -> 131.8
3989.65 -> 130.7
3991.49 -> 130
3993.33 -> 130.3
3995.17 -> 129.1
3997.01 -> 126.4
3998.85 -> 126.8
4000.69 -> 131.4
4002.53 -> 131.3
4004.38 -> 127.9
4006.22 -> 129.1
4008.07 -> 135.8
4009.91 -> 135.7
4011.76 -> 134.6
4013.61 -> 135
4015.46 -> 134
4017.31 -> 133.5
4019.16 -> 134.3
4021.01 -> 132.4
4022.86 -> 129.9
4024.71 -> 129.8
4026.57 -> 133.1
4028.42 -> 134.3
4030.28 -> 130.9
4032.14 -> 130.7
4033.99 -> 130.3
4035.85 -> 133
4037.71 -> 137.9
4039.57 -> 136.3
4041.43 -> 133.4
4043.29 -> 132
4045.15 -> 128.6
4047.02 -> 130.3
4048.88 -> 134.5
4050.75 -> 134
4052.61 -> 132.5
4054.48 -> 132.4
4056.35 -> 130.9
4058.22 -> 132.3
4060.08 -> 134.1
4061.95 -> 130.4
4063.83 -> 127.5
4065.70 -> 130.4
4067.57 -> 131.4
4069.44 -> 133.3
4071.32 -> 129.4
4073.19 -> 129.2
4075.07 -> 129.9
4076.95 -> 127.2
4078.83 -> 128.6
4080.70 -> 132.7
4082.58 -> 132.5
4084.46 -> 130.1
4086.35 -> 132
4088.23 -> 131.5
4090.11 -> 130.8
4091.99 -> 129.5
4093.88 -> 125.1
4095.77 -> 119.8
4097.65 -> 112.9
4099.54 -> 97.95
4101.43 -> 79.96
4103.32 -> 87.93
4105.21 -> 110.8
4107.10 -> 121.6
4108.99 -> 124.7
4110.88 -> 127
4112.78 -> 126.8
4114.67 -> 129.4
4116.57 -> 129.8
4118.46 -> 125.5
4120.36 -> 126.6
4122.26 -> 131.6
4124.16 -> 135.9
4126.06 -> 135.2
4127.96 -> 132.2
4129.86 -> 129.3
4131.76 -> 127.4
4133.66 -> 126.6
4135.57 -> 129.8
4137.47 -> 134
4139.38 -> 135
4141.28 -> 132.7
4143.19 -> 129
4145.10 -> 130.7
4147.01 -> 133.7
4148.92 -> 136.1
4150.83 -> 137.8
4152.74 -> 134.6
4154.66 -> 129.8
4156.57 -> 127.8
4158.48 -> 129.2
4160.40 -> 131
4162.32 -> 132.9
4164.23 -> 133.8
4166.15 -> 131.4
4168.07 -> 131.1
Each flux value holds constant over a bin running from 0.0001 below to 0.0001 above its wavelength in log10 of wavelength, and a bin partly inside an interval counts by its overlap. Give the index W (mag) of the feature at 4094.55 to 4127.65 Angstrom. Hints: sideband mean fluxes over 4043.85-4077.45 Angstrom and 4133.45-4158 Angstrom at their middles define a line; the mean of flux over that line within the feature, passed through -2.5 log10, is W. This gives 0.11 mag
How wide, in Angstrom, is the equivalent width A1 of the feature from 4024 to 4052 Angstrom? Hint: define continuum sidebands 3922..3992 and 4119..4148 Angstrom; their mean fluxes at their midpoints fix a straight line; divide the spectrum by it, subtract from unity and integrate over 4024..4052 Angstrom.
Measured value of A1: -3.79 Angstrom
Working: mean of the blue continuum 105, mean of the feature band 133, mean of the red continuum 131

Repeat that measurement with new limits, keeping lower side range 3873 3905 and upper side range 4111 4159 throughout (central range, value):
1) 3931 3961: 3.5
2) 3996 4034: -2.7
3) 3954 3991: 4.3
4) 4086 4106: 2.3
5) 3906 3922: -1.7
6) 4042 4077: -1.5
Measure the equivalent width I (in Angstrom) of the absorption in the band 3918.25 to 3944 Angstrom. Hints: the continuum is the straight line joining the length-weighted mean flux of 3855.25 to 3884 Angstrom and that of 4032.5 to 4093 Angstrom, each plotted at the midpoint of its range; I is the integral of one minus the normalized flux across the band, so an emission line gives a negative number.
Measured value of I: 6.6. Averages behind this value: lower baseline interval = 128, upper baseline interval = 132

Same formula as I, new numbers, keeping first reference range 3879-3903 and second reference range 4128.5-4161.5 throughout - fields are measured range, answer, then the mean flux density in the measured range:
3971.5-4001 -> -0.9 Angstrom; 122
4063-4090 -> -1.0 Angstrom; 130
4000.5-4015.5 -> -1.6 Angstrom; 133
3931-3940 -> 4.0 Angstrom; 62.9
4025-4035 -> -0.8 Angstrom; 132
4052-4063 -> -0.7 Angstrom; 132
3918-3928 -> -0.7 Angstrom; 121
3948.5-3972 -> 3.3 Angstrom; 99.8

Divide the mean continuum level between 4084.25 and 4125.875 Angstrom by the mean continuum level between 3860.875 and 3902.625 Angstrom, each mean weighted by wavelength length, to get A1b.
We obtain 1.0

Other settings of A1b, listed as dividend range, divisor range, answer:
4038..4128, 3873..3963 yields 1.12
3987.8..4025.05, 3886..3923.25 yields 1.11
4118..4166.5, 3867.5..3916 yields 1.10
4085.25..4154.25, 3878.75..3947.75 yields 1.15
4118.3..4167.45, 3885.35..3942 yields 1.23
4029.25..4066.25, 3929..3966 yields 1.30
